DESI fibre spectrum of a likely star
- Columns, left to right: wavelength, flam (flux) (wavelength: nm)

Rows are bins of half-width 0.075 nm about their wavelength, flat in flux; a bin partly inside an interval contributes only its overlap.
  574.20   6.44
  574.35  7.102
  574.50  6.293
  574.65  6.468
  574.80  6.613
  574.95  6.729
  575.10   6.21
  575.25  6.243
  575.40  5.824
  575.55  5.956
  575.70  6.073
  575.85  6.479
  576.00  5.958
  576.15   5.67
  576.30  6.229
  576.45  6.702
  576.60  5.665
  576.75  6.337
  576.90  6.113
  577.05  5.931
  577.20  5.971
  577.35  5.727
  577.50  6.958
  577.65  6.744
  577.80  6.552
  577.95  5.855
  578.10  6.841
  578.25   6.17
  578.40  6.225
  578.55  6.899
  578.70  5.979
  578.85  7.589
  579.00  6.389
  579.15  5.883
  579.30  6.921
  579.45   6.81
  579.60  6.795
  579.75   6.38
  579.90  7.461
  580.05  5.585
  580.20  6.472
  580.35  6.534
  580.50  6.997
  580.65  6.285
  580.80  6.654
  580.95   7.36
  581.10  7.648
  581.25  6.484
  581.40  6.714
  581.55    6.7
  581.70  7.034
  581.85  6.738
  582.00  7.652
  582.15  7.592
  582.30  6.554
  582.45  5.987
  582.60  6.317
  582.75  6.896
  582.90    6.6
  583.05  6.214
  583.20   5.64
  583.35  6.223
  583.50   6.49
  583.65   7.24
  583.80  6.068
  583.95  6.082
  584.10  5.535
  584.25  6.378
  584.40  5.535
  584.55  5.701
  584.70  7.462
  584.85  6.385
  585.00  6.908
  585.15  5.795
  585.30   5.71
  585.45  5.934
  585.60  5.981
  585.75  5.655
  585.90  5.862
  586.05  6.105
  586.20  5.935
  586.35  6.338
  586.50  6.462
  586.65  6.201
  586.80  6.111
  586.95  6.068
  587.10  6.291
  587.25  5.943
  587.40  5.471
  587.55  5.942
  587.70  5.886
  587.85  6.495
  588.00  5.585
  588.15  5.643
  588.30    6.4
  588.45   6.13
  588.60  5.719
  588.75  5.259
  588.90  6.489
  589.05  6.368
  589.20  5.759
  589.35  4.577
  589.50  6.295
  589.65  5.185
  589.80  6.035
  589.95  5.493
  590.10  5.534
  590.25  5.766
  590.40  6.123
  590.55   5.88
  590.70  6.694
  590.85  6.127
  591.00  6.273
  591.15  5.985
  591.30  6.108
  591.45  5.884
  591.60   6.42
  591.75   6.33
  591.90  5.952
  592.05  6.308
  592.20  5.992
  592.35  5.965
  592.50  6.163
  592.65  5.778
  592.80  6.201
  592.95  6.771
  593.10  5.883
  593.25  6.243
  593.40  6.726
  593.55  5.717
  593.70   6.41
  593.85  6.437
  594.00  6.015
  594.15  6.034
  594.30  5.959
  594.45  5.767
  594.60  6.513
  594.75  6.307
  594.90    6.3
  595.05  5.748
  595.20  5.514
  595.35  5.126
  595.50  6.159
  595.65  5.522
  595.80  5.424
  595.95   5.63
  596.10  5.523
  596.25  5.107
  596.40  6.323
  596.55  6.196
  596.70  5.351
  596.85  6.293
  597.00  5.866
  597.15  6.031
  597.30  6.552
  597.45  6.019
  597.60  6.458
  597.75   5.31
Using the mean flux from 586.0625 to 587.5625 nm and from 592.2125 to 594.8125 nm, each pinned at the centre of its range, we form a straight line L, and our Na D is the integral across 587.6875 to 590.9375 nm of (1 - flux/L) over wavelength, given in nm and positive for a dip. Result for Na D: 0.12 nm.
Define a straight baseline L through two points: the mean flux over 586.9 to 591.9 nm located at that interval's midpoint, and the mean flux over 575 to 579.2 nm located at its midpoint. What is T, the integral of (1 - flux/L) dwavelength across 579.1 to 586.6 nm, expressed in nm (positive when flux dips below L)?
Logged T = -0.42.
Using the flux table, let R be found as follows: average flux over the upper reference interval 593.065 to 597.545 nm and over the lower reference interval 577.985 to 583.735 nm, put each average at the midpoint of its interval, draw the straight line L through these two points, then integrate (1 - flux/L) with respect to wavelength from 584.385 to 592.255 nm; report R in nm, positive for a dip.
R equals 0.35 nm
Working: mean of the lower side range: 6.65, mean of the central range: 6.01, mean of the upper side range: 5.96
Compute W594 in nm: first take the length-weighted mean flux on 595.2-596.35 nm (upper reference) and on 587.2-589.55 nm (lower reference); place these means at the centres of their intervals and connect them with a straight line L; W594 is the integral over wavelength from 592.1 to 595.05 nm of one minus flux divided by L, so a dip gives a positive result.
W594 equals -0.28 nm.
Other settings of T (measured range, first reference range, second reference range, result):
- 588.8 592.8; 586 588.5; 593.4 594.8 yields 0.085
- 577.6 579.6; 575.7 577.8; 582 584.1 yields -0.082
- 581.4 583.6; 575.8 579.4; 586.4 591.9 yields -0.160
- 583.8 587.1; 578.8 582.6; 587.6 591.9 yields 0.116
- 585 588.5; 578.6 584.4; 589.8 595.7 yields 0.179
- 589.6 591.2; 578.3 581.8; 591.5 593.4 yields 0.087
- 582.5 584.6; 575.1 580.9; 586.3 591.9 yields -0.013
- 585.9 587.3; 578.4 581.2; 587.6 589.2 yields -0.004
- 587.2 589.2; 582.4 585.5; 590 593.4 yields 0.076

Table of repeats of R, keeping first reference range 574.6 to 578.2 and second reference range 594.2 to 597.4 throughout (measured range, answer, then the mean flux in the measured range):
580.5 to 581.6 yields -0.12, 6.85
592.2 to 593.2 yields -0.03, 6.12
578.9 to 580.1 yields -0.08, 6.57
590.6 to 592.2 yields -0.06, 6.19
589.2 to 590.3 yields 0.08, 5.56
